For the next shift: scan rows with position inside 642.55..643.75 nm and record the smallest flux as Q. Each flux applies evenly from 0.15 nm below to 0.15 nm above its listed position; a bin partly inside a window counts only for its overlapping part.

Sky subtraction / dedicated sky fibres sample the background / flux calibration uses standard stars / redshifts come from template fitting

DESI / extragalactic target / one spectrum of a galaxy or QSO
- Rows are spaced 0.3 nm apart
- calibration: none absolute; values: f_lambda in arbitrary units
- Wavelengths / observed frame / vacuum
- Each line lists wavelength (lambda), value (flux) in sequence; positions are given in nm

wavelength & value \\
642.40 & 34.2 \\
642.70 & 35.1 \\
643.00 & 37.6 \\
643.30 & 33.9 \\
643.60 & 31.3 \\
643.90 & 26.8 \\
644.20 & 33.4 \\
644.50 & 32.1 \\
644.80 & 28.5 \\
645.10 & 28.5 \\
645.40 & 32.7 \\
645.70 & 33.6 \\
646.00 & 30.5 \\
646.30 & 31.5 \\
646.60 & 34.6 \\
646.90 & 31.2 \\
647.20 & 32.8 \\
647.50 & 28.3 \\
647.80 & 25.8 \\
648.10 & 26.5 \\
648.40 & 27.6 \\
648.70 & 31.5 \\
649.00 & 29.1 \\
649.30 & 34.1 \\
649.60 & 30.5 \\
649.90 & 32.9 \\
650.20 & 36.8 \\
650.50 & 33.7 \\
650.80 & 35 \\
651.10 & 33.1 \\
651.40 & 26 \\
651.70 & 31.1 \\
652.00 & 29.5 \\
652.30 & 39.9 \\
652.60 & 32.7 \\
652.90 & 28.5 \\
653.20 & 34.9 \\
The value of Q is 31.3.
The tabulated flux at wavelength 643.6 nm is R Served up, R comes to 31.3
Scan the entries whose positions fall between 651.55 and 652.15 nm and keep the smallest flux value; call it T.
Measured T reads 29.5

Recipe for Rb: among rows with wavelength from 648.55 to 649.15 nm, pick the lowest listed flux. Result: 29.1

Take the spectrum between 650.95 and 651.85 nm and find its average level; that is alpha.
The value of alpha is 30.1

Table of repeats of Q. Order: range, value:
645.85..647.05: 30.5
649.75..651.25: 32.9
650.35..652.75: 26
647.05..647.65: 28.3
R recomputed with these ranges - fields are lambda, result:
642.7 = 35.1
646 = 30.5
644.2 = 33.4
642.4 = 34.2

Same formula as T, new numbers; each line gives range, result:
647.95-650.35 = 26.5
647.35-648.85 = 25.8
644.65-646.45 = 28.5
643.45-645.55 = 26.8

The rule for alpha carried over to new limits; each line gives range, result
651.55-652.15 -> 30.3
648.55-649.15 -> 30.3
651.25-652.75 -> 31.8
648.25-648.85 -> 29.5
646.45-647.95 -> 30.5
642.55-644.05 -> 32.9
